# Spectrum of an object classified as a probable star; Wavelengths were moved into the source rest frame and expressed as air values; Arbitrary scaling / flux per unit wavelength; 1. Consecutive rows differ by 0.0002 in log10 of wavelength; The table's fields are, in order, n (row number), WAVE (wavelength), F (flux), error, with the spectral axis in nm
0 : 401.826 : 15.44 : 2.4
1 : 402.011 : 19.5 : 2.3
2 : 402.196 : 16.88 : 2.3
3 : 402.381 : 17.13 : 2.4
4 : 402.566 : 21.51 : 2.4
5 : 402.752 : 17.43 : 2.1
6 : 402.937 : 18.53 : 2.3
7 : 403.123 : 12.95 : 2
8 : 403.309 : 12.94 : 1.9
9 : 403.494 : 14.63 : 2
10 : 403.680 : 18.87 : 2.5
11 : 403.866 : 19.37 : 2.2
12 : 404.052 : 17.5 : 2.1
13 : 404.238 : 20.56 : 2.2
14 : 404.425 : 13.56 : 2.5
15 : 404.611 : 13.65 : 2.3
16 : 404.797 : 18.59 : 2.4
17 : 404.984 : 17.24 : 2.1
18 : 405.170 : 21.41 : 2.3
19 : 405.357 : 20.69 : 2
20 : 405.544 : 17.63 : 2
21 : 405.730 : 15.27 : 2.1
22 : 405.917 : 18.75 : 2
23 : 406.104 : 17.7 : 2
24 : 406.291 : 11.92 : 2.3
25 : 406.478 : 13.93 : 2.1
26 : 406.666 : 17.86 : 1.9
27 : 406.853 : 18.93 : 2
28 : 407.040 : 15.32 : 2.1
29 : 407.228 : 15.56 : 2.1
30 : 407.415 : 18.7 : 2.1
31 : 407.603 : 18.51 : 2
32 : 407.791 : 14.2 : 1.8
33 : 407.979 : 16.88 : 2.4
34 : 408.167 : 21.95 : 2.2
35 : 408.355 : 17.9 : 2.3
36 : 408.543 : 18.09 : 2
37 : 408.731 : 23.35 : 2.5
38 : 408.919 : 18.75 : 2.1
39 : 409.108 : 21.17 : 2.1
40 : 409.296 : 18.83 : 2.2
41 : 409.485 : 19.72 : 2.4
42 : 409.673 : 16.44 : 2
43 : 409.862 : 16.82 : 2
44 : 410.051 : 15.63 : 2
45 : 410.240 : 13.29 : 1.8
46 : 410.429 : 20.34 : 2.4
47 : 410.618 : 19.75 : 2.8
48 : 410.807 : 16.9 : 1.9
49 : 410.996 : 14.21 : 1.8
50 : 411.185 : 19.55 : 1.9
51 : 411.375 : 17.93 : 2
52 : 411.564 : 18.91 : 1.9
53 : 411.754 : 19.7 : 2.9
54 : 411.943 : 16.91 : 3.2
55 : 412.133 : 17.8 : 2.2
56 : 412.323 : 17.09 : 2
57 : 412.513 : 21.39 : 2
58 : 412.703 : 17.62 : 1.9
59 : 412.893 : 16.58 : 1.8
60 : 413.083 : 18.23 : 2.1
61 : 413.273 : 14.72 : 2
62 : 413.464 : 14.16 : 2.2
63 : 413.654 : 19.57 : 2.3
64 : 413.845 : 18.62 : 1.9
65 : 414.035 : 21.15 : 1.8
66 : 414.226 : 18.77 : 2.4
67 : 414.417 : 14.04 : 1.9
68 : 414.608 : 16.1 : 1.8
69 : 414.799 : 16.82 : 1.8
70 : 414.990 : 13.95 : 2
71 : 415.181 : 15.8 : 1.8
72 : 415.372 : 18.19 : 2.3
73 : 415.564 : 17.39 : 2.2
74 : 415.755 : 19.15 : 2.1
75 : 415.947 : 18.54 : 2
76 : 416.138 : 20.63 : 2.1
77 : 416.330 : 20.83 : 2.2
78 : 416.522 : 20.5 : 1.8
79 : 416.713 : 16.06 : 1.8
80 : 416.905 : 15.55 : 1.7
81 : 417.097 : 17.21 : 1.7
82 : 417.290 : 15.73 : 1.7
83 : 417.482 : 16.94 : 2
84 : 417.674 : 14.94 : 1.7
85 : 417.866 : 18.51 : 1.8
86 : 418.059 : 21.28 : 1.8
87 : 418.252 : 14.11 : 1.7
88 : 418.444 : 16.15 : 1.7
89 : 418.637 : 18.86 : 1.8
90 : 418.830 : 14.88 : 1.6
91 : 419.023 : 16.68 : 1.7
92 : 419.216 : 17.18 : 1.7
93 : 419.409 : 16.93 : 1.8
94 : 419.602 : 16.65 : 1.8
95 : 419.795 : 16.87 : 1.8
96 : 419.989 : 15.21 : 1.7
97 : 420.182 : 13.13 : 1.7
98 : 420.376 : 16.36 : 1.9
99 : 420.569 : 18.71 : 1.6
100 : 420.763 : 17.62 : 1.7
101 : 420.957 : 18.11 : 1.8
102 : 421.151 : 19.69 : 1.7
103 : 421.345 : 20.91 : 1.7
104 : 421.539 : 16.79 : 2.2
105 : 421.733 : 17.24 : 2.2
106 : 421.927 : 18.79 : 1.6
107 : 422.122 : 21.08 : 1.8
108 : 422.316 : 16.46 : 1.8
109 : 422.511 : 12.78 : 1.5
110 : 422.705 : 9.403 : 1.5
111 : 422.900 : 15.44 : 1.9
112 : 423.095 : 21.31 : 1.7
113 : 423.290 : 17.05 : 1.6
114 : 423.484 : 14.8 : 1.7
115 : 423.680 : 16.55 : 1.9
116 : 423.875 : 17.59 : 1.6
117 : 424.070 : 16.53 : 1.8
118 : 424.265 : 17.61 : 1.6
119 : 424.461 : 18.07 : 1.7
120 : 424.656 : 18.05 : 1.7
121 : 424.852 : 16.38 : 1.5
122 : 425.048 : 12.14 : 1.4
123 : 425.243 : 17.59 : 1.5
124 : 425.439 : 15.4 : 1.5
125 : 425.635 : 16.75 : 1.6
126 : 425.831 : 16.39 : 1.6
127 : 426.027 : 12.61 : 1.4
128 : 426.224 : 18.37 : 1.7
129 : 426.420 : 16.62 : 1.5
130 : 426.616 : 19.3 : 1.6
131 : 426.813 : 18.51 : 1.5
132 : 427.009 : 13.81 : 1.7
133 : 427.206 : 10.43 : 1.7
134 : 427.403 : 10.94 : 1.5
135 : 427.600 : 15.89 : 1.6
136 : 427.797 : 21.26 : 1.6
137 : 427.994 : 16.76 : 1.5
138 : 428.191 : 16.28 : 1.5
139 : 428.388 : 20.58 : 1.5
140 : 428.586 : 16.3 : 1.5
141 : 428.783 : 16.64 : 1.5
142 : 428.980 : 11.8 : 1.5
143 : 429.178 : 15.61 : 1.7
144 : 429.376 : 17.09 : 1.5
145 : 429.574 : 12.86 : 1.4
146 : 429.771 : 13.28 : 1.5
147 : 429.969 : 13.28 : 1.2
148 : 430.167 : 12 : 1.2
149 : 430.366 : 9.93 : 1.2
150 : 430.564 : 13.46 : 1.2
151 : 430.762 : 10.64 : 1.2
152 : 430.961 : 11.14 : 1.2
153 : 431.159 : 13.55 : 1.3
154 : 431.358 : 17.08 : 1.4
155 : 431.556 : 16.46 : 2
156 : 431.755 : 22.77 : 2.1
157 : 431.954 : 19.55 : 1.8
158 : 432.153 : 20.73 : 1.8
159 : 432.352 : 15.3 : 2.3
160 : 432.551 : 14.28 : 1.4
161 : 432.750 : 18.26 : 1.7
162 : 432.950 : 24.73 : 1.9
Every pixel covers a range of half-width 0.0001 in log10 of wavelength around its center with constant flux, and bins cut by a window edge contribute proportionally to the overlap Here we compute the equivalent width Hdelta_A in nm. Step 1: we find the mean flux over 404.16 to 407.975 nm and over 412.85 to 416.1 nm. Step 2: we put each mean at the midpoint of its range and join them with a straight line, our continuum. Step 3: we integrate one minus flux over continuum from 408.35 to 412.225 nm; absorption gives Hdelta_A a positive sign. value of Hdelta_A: -0.25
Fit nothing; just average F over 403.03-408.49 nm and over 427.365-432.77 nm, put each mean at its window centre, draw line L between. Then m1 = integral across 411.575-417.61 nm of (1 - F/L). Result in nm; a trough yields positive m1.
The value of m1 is -0.42 nm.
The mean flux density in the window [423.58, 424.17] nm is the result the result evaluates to 16.9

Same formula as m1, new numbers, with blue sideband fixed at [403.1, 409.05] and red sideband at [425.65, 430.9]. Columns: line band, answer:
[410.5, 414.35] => -0.29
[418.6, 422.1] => -0.32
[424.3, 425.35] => -0.08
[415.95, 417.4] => -0.16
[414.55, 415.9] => -0.04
